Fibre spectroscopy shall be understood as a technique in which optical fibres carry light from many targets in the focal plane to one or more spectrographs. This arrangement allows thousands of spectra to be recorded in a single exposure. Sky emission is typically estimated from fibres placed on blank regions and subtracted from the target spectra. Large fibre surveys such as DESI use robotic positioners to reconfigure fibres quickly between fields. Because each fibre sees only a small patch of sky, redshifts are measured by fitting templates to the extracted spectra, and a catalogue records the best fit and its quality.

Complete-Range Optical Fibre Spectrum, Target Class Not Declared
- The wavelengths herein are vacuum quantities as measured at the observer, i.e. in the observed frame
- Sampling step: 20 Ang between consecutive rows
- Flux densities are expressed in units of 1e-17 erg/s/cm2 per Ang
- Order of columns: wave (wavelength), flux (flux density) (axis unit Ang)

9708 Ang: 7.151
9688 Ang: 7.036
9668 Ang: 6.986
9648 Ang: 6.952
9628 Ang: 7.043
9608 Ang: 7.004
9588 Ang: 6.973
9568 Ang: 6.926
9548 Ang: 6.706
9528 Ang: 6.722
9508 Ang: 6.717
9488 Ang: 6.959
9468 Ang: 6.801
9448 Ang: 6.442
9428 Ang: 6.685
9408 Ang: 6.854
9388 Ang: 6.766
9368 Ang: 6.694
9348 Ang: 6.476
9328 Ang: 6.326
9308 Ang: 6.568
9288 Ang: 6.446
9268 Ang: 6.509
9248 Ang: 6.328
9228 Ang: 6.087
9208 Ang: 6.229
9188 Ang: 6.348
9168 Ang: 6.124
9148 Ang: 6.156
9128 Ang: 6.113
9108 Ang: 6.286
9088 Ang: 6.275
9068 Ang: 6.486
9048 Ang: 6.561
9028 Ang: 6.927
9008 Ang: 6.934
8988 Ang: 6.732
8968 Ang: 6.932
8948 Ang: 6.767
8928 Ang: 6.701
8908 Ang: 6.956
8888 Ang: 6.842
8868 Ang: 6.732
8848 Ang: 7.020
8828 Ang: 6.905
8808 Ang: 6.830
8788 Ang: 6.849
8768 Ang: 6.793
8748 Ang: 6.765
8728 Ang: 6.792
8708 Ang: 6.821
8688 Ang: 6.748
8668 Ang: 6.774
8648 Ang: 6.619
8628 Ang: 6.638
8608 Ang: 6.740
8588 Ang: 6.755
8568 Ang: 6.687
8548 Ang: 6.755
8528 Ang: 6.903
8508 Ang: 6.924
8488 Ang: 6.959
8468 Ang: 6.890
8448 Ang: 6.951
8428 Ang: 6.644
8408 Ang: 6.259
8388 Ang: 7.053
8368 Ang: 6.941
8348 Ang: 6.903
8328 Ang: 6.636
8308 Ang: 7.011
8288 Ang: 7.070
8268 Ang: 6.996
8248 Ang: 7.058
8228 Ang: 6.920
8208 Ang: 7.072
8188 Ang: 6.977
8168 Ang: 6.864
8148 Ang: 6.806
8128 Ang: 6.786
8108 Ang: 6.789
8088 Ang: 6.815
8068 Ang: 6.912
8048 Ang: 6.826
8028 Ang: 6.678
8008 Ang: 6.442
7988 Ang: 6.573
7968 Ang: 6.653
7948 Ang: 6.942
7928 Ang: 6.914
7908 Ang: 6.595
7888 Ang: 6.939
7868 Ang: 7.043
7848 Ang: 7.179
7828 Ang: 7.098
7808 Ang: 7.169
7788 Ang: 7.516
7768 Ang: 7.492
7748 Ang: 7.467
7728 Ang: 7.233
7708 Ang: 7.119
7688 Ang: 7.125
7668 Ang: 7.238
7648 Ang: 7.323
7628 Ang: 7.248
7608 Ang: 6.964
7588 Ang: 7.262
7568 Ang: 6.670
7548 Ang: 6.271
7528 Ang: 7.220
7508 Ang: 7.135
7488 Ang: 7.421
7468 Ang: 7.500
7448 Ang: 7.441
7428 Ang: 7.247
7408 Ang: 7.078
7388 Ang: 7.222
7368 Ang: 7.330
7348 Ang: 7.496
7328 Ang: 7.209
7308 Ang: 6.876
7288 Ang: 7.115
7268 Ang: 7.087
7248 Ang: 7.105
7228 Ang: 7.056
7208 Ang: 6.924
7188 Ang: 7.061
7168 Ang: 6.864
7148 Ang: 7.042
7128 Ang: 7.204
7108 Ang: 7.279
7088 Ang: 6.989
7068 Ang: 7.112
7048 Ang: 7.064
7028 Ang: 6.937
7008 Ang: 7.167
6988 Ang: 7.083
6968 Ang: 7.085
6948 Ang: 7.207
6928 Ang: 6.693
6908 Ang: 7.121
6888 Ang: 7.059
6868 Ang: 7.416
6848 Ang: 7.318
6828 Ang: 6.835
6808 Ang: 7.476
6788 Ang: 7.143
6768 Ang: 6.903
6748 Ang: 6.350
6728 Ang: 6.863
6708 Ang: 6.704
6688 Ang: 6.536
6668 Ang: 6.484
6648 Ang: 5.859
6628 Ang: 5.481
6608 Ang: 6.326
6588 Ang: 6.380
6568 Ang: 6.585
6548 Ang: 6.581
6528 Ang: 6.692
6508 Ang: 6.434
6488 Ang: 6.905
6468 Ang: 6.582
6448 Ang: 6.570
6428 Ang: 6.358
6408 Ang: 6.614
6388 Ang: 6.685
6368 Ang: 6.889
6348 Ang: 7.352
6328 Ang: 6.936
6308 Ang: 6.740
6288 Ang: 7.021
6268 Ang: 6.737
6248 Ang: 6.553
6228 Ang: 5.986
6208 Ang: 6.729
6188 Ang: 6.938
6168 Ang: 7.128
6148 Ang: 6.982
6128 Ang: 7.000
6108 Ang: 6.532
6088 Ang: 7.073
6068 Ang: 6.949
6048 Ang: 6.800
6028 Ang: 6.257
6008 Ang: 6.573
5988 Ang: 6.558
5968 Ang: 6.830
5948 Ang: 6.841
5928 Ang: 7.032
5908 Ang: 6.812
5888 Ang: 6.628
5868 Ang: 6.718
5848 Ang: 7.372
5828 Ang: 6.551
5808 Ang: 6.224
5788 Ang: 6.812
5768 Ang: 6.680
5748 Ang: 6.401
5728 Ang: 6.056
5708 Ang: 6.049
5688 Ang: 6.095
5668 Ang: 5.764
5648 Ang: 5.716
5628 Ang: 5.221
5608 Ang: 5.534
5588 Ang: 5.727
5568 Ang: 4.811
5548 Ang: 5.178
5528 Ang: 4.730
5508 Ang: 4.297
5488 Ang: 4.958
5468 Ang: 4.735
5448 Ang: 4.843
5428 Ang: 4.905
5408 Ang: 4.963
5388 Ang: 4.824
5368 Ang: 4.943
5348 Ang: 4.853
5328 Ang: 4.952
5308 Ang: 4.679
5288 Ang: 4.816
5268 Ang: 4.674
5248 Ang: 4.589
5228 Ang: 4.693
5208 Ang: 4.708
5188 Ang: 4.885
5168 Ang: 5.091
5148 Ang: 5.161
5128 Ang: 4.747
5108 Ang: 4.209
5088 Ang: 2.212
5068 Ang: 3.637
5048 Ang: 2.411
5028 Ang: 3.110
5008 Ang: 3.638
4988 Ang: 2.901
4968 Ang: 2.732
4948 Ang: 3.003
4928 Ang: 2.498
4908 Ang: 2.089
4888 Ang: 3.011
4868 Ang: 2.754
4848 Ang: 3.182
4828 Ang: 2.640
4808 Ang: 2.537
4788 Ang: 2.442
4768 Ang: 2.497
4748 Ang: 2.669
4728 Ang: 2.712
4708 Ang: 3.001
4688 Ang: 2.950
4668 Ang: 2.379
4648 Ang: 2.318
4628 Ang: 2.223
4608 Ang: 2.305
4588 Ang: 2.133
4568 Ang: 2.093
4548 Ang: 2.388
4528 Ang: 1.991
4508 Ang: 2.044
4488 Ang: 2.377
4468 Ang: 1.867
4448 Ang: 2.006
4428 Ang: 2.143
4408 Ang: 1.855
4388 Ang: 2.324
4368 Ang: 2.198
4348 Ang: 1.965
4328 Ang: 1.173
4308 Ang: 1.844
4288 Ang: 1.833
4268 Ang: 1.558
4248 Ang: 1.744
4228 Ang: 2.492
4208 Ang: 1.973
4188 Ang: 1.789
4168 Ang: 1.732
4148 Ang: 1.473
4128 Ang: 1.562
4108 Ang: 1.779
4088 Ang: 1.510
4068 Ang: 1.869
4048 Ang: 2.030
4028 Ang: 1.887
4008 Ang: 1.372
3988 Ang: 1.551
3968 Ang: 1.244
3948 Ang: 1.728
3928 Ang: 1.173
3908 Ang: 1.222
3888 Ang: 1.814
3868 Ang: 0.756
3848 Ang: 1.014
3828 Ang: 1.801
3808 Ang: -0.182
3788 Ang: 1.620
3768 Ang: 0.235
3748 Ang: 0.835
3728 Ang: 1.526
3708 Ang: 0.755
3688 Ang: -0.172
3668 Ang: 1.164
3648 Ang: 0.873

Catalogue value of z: 0.28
